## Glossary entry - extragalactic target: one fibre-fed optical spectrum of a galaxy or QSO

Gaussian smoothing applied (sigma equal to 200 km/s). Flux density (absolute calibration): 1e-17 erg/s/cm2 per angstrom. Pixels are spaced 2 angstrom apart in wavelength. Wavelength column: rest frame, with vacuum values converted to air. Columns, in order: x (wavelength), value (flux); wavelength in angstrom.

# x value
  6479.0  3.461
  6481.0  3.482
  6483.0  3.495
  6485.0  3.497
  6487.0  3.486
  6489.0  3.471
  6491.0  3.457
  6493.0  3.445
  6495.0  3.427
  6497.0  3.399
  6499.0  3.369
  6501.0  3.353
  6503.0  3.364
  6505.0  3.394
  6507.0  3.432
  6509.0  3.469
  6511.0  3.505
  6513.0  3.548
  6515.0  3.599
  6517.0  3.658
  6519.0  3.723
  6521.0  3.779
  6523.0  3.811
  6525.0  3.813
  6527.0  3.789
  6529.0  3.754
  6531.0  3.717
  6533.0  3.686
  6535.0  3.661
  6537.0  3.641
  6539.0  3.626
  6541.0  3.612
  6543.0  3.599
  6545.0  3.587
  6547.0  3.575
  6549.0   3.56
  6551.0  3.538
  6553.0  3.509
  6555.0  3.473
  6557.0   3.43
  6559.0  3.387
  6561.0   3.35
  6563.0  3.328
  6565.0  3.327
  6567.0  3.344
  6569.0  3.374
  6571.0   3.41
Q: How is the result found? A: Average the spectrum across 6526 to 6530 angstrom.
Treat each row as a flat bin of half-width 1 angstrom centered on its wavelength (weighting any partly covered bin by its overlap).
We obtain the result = 3.77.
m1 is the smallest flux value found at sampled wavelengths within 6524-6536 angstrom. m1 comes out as 3.661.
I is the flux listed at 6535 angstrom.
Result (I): 3.661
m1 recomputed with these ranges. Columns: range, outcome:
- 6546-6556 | 3.473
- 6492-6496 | 3.427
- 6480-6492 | 3.457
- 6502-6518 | 3.364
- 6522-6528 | 3.789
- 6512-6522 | 3.548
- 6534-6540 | 3.626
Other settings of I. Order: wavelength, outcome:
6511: 3.505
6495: 3.427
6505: 3.394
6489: 3.471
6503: 3.364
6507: 3.432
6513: 3.548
